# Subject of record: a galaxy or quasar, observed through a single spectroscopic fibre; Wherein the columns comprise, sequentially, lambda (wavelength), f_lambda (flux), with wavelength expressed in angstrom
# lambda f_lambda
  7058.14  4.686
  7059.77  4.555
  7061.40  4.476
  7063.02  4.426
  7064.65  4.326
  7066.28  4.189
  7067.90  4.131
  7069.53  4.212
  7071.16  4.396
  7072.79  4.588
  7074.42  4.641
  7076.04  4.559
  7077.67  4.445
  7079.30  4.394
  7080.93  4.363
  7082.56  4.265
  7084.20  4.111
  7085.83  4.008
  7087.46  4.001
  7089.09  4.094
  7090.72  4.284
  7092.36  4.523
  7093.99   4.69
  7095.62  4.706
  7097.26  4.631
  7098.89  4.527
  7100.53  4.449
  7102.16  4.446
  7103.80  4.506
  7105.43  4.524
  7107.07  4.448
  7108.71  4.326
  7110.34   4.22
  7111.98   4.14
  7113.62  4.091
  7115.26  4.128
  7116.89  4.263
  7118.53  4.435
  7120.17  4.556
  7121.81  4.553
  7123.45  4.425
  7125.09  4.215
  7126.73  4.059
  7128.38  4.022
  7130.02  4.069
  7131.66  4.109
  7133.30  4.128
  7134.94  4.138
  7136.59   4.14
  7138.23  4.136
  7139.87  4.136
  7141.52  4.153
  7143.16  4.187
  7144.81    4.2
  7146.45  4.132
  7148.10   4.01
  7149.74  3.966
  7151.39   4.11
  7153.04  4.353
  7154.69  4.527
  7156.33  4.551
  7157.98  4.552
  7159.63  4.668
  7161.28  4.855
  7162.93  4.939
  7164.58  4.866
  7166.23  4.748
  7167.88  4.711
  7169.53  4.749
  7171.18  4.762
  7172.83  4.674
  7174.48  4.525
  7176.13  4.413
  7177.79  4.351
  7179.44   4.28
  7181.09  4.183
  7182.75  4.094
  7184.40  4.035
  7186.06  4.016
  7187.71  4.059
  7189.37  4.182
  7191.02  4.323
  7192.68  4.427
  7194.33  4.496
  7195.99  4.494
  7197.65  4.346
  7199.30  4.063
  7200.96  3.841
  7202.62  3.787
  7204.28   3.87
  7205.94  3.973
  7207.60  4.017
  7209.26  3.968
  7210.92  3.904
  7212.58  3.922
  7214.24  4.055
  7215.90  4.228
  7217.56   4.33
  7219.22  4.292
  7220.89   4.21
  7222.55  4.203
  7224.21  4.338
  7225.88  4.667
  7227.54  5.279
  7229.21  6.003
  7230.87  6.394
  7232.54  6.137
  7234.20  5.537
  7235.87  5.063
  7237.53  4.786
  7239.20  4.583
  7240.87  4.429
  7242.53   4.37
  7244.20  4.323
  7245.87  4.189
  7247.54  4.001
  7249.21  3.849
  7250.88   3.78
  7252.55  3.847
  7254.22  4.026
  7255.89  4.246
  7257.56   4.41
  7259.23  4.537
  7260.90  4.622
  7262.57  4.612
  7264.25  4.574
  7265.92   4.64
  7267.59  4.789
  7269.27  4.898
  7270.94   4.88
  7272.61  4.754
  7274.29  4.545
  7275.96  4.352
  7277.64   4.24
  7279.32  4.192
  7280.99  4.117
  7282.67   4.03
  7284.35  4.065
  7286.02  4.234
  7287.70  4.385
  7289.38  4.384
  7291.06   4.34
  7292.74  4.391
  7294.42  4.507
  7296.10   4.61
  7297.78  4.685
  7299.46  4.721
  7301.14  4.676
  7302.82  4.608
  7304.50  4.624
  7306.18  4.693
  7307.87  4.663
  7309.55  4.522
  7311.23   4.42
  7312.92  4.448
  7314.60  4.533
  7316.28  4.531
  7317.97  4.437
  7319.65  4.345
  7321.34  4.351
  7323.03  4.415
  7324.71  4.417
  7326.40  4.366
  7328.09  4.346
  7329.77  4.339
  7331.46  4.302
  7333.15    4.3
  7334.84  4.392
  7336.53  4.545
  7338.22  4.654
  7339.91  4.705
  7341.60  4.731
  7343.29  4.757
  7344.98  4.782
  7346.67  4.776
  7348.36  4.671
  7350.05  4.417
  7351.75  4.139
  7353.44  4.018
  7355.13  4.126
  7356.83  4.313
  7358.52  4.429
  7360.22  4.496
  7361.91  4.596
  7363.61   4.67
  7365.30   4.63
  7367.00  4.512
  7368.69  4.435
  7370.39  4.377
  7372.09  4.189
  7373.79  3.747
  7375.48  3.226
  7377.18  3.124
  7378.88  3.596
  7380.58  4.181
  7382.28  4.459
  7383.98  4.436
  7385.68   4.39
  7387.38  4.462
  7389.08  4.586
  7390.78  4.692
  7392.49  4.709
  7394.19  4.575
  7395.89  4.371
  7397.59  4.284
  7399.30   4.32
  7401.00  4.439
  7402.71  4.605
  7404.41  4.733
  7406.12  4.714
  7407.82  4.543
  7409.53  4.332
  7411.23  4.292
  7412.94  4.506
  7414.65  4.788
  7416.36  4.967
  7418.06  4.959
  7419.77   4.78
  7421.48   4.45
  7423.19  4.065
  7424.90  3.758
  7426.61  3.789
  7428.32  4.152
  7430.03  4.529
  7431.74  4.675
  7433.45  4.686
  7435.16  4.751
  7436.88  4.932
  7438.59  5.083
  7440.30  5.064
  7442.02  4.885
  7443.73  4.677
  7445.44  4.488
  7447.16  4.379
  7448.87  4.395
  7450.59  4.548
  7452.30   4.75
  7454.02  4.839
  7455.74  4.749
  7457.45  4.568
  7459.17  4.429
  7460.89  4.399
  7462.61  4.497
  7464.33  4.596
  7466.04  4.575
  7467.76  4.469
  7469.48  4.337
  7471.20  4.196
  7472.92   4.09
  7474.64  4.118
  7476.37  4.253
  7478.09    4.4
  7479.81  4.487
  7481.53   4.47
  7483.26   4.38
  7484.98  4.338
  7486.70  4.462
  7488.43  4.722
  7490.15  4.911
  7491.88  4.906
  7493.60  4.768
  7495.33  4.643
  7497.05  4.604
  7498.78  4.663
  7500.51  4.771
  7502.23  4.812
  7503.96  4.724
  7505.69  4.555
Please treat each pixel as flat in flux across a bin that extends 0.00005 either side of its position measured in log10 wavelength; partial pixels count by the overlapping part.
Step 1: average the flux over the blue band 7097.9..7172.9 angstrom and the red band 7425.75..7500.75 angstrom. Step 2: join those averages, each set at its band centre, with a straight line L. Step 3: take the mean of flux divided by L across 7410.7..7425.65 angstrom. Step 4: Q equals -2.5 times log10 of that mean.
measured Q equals 0.00 mag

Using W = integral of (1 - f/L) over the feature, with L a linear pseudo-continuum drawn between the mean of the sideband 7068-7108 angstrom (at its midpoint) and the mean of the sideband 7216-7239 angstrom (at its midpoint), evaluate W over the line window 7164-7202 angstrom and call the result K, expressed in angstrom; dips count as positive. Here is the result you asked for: 3.4 angstrom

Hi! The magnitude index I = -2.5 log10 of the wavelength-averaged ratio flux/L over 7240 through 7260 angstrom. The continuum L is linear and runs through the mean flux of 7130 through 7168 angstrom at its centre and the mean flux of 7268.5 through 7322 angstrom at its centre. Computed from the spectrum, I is 0.068 mag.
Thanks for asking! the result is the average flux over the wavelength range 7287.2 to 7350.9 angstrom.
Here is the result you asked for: 4.52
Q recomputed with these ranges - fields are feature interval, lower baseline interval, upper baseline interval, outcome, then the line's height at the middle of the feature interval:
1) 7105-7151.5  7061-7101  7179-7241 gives 0.049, 4.4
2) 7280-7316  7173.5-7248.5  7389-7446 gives 0.005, 4.48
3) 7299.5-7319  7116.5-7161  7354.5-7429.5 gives -0.058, 4.33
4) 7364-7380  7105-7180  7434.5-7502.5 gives 0.130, 4.52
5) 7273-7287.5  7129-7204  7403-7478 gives 0.040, 4.41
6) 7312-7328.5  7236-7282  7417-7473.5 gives 0.006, 4.45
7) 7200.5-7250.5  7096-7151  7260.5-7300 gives -0.020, 4.4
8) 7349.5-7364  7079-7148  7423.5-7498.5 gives 0.027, 4.45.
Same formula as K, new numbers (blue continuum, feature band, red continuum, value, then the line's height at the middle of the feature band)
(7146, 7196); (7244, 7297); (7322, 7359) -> 1.0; 4.44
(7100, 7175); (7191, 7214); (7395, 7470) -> 1.6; 4.41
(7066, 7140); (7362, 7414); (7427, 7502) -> 2.0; 4.52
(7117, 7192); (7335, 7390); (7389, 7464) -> 1.9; 4.51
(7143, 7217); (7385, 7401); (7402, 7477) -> 0.0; 4.49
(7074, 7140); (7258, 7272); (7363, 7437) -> -1.1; 4.36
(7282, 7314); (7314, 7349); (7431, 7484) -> -0.1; 4.49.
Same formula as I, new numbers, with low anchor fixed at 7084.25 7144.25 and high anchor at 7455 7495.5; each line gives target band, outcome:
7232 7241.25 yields -0.169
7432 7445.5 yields -0.086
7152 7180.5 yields -0.072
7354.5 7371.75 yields -0.007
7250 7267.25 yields 0.006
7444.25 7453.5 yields -0.014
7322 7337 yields 0.008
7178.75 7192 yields 0.046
